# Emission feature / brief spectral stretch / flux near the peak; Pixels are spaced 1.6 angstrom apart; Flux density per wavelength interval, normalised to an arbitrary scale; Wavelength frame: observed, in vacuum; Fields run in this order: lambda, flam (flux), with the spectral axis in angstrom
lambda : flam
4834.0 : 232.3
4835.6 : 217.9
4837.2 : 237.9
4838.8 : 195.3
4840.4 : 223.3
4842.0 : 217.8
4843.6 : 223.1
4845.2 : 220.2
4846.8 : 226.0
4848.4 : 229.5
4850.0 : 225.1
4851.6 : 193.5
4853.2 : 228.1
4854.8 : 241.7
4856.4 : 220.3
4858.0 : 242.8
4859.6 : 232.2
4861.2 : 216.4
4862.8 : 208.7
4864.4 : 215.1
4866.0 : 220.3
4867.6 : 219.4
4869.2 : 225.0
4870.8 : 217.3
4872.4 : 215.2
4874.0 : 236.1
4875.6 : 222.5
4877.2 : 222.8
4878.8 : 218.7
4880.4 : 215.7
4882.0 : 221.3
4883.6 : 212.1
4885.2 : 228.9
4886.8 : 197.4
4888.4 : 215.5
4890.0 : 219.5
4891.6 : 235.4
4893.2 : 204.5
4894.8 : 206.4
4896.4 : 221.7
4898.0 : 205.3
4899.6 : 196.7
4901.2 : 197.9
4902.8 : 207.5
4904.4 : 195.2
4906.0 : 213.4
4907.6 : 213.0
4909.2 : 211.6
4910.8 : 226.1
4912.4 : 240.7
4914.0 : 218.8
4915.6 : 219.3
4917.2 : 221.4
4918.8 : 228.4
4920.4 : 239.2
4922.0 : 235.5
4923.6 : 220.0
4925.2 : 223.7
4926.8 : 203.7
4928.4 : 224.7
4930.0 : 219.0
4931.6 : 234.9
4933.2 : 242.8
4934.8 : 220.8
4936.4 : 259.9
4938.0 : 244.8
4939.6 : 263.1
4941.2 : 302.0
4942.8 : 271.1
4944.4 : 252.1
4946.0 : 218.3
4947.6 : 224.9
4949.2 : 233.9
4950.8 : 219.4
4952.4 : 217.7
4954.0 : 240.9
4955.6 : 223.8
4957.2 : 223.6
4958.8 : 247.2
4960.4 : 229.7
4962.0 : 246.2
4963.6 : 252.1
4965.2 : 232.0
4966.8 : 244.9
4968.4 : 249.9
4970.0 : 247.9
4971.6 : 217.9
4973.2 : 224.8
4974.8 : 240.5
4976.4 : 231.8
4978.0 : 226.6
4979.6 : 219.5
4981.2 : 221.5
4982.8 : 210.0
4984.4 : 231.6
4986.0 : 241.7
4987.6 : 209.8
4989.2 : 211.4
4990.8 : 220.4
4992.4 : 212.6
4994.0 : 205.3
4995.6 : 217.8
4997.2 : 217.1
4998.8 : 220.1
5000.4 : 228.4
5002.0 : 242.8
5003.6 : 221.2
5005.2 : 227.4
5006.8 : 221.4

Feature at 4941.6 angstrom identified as H-gamma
